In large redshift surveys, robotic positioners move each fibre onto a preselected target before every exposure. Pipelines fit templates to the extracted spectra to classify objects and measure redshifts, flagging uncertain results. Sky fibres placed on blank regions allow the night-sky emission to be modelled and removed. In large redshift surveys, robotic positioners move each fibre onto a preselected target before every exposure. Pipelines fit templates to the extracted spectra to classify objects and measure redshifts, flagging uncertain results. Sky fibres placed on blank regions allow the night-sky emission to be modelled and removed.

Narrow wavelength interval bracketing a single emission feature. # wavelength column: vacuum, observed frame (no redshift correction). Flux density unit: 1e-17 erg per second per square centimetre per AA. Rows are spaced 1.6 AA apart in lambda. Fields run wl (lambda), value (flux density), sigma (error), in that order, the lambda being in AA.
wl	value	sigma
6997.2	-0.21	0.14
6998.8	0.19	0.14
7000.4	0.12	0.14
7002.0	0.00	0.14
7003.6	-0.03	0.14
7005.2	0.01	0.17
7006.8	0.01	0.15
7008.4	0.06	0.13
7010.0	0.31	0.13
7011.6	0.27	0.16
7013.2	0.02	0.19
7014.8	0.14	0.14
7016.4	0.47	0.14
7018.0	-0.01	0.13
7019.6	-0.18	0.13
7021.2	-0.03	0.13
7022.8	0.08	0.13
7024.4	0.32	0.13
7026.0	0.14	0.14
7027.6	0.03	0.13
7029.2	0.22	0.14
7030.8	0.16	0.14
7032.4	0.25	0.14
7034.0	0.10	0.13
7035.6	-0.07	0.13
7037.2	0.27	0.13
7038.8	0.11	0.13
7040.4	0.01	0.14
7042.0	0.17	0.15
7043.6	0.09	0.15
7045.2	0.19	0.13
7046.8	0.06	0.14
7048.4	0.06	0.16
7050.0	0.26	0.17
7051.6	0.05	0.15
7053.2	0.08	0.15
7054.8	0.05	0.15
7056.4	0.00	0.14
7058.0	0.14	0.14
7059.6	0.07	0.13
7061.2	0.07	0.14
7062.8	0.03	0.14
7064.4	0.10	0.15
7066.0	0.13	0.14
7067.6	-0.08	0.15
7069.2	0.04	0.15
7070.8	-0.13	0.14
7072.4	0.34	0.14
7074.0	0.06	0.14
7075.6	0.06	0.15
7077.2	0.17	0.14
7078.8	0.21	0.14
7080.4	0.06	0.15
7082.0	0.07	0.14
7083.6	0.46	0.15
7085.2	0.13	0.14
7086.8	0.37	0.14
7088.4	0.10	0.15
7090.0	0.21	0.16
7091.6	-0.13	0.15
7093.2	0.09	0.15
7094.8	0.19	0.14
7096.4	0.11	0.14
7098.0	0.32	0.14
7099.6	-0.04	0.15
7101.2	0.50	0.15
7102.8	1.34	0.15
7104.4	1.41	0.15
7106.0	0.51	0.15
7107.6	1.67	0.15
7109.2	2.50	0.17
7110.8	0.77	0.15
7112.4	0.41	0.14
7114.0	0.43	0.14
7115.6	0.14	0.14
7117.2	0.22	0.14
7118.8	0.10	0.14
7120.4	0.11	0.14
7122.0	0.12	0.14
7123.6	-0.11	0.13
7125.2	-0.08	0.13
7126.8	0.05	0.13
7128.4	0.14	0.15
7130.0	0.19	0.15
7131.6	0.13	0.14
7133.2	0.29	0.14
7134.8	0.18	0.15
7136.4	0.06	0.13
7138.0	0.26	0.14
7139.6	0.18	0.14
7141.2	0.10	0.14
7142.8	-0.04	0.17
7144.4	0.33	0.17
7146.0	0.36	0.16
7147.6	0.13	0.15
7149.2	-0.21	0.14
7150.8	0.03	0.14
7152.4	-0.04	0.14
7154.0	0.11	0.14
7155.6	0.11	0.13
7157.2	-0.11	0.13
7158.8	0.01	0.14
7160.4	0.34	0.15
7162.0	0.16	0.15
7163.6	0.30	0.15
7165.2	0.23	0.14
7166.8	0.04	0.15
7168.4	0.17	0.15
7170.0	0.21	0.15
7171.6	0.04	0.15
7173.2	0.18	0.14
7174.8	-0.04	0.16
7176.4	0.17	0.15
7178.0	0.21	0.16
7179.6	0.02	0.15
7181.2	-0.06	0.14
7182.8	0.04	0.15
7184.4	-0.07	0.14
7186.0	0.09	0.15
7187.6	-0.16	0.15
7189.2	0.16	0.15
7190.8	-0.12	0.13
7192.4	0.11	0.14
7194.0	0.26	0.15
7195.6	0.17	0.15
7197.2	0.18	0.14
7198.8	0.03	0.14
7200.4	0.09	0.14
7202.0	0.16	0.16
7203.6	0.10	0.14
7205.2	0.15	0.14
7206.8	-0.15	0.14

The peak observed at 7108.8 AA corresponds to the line [O II]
